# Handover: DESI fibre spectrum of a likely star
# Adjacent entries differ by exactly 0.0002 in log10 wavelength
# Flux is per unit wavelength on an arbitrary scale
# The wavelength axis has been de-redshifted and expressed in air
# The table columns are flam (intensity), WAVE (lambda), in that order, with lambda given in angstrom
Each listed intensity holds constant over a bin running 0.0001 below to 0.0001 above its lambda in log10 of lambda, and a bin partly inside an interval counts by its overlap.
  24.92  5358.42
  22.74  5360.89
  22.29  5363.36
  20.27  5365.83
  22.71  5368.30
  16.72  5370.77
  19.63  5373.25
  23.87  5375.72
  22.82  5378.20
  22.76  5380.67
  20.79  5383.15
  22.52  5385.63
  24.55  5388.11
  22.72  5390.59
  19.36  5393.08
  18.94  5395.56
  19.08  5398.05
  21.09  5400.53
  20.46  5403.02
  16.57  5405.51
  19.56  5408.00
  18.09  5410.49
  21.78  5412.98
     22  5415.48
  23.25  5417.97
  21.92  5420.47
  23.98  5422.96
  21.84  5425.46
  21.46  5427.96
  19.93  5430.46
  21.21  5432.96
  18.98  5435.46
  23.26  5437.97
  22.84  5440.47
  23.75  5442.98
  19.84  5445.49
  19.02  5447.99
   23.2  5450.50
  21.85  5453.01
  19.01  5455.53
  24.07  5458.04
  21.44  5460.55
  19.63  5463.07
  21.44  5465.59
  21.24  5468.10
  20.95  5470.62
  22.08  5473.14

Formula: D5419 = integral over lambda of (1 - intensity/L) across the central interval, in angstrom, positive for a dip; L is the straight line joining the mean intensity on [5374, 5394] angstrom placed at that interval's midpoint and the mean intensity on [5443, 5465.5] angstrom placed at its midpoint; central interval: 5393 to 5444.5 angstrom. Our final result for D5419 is 2.0 angstrom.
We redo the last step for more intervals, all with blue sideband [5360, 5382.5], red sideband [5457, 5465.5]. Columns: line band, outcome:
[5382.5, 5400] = 0.3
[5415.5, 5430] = -0.5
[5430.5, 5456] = 0.3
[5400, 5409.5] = 1.0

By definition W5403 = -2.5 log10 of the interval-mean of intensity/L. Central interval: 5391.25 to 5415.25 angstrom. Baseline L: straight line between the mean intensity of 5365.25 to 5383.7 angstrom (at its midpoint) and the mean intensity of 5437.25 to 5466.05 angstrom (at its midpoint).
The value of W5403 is 0.09 mag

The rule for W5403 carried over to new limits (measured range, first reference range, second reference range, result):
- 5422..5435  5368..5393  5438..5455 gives 0.01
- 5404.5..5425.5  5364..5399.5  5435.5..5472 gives 0.02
